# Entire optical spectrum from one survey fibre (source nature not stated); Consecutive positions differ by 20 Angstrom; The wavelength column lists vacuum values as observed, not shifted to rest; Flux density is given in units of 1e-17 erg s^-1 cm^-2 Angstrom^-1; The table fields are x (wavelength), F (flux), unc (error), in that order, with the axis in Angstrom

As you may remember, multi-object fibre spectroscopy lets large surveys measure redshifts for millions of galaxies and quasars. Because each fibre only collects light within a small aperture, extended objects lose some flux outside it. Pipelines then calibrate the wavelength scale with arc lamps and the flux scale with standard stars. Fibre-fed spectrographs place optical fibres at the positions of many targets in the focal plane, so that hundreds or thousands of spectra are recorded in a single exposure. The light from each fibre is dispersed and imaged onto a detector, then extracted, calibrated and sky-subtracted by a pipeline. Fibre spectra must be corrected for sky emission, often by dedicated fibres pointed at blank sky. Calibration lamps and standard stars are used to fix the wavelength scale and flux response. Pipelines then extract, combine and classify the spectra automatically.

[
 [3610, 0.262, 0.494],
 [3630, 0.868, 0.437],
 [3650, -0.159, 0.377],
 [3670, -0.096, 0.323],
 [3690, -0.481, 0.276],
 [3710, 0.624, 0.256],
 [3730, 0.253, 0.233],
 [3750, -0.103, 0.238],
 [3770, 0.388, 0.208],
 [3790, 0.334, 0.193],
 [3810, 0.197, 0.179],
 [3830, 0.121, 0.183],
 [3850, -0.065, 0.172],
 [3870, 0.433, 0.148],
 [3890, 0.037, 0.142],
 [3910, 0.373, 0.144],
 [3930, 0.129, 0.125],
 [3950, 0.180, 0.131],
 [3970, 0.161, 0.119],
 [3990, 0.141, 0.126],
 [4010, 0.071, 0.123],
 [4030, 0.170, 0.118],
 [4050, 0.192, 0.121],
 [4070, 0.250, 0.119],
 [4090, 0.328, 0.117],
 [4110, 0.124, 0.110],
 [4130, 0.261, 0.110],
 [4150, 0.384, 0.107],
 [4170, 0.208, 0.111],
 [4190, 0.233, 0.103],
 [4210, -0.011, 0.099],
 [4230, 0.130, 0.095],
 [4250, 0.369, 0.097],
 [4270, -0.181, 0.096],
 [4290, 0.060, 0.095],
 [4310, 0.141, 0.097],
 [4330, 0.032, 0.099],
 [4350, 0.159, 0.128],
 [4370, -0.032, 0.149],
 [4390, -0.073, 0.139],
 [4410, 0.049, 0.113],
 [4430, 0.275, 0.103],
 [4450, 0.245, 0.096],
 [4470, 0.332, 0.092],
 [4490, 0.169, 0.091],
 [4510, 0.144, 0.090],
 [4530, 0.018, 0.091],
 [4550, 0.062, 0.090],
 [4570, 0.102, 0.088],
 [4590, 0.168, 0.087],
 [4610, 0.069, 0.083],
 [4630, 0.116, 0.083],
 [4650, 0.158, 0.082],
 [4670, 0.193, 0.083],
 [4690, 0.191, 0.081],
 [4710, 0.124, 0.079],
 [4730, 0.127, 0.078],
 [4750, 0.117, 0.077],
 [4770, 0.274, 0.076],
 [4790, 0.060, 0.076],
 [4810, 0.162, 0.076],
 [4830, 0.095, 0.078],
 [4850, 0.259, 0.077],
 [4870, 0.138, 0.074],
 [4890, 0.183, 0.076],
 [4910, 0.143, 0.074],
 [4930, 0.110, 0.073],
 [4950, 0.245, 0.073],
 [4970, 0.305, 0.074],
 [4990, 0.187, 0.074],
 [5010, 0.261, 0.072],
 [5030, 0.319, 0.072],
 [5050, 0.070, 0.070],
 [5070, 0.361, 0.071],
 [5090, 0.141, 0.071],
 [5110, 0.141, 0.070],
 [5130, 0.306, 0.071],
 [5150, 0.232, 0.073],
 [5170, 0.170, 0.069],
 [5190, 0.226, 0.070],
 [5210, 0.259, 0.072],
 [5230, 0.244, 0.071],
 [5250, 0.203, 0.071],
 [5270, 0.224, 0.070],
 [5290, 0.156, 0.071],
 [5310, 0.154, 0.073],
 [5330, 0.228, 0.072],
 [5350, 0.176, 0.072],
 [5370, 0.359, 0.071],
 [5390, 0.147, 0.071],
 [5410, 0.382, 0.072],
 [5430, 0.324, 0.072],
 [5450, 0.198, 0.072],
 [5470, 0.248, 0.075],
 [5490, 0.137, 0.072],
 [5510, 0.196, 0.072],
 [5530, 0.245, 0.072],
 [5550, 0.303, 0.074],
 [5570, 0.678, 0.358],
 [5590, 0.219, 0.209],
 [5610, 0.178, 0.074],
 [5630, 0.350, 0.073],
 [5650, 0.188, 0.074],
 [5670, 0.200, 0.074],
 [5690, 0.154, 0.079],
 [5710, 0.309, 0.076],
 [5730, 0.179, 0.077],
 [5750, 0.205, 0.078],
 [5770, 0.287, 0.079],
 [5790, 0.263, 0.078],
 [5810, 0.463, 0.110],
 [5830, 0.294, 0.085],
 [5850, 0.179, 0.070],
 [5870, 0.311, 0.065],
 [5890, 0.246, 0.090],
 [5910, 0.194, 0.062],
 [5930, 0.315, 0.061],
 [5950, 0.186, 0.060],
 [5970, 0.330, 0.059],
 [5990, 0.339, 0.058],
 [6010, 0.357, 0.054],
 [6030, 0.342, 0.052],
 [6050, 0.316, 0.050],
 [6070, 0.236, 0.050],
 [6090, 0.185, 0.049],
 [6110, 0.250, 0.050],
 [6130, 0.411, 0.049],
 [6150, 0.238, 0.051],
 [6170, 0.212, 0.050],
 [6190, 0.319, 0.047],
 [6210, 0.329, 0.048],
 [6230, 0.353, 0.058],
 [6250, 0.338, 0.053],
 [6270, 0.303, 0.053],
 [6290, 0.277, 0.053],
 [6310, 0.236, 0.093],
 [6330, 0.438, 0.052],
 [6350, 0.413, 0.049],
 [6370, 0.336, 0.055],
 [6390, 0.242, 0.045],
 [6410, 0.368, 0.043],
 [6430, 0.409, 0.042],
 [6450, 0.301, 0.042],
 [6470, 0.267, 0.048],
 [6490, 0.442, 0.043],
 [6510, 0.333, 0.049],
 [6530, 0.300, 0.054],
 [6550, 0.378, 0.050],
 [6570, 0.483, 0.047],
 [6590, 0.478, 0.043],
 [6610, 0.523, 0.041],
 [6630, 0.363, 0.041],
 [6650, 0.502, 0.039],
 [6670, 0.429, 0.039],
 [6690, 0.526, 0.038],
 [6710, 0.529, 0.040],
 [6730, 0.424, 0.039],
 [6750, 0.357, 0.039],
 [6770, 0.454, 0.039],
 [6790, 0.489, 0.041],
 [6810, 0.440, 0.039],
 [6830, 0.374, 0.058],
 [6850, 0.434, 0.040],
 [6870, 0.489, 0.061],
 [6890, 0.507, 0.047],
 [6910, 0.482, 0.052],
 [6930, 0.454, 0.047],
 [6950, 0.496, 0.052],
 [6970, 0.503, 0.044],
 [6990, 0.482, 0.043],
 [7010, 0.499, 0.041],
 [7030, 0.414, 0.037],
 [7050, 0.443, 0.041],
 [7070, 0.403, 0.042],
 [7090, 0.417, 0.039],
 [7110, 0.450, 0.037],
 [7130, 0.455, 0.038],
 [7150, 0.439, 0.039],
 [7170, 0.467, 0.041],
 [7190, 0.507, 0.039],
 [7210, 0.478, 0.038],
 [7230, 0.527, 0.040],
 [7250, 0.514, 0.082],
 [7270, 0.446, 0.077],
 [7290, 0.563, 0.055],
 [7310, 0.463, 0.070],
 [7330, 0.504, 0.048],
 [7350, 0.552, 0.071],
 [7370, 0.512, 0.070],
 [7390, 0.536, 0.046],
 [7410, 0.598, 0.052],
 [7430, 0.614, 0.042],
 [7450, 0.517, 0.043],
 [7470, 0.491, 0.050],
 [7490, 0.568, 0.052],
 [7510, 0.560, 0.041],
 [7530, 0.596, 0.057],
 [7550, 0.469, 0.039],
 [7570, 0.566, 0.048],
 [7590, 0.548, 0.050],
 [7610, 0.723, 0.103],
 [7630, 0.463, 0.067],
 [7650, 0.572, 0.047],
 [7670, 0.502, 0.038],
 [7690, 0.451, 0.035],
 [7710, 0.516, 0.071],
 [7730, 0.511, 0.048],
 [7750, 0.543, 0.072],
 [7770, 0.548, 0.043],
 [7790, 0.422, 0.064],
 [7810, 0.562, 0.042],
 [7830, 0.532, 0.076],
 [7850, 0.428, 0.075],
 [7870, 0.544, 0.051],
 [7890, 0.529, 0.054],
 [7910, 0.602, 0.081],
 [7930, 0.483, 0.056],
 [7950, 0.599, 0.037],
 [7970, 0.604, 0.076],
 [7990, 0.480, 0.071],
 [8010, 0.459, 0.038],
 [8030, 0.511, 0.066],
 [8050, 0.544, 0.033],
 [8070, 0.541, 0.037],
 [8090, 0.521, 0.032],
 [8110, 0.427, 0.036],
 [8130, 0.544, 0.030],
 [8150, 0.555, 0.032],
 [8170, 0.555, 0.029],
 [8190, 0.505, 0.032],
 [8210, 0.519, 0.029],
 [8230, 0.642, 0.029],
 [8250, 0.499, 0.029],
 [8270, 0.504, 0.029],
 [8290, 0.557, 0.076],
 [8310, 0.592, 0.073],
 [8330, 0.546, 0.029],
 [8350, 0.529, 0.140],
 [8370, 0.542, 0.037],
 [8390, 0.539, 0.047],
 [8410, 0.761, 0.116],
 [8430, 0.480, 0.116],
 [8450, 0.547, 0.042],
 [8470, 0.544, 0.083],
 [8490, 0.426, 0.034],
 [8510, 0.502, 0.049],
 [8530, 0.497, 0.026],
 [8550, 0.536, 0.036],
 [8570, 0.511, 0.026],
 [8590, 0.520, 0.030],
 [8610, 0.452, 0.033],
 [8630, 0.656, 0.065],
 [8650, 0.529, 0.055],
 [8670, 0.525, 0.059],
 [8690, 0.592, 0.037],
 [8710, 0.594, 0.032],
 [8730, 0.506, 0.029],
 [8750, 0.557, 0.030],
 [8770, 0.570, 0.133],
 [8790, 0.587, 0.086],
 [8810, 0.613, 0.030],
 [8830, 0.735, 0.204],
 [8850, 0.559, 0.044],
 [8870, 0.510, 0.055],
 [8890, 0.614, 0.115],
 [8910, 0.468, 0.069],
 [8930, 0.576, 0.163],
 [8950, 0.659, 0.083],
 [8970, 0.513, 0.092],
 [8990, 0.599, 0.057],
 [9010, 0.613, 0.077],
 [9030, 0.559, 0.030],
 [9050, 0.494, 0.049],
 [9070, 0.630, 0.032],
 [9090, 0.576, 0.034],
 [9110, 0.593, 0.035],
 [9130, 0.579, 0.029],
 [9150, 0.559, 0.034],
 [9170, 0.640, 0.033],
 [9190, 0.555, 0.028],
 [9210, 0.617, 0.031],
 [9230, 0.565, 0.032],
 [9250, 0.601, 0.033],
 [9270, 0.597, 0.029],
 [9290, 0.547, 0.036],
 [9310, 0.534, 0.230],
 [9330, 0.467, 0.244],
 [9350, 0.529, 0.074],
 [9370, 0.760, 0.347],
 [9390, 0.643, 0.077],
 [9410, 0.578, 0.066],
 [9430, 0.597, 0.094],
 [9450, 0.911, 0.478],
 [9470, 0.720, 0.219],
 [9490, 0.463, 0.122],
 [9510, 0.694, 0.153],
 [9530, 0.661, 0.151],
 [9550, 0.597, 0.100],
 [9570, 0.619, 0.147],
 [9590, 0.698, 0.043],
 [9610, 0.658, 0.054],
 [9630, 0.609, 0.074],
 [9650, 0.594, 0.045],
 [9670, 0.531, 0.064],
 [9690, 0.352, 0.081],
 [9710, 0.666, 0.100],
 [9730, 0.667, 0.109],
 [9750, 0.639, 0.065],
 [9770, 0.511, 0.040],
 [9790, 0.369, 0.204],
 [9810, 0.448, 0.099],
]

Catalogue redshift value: 0.64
